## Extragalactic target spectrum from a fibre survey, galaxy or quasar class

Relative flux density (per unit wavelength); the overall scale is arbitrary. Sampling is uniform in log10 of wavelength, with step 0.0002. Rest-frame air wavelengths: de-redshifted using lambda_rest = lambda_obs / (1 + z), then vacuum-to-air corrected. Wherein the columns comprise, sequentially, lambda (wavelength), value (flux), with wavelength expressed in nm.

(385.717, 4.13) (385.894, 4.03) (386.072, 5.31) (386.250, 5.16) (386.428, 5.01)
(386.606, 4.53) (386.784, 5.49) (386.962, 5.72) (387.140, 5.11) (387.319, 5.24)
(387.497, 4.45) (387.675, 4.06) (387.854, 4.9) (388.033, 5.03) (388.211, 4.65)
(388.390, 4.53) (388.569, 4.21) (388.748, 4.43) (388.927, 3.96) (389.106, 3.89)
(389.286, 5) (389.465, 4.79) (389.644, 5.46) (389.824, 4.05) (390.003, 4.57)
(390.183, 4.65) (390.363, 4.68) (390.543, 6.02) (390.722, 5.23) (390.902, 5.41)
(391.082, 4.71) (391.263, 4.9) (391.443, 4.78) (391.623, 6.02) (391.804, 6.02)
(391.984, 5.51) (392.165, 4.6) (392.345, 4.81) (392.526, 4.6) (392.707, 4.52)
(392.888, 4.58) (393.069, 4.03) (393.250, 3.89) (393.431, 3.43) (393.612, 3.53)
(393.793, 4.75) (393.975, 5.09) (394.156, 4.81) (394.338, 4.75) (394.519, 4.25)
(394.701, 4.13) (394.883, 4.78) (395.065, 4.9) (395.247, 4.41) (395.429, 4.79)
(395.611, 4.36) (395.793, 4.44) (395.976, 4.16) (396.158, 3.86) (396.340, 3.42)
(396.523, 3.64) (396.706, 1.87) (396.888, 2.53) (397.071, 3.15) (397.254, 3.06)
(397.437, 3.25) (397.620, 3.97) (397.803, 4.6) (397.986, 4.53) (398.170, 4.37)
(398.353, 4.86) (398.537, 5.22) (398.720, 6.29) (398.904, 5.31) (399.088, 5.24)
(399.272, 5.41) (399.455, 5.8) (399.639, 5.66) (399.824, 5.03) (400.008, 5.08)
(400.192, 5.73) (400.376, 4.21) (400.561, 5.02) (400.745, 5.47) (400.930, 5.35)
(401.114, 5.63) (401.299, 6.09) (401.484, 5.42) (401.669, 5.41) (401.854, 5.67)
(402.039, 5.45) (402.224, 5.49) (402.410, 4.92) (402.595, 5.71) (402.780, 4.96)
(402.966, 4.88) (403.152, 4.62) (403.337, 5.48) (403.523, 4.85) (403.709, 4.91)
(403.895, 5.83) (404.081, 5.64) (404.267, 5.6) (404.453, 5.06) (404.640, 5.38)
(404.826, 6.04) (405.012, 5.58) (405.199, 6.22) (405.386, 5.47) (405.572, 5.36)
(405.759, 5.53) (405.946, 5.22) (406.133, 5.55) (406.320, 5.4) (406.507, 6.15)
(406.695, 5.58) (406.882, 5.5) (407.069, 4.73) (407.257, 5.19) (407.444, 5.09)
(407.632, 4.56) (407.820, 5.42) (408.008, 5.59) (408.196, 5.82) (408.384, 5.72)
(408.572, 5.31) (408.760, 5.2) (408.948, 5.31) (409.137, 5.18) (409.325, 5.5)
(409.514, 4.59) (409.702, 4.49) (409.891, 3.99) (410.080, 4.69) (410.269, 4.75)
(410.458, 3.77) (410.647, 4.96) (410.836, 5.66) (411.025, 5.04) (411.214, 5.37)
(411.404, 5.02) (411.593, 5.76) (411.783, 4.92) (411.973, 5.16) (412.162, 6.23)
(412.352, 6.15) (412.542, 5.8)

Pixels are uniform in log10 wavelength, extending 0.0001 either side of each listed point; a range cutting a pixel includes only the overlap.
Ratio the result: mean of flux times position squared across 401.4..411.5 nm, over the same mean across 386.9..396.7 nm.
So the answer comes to 1.23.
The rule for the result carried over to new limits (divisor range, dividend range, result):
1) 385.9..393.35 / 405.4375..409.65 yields 1.21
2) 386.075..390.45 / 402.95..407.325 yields 1.24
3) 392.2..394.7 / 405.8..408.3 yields 1.31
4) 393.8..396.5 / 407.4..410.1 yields 1.23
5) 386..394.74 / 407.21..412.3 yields 1.19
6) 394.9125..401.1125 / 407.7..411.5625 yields 1.18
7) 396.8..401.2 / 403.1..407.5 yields 1.17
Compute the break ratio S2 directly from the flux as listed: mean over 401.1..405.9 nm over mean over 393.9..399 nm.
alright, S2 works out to 1.28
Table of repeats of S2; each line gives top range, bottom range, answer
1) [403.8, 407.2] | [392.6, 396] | 1.26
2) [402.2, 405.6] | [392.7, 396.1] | 1.22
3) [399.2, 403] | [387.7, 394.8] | 1.14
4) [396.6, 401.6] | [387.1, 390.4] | 1.03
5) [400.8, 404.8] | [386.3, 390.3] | 1.14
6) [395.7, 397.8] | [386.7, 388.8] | 0.71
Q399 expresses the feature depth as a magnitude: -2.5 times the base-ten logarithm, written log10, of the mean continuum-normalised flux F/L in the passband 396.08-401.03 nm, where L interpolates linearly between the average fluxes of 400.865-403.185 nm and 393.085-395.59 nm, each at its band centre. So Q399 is 0.10 mag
